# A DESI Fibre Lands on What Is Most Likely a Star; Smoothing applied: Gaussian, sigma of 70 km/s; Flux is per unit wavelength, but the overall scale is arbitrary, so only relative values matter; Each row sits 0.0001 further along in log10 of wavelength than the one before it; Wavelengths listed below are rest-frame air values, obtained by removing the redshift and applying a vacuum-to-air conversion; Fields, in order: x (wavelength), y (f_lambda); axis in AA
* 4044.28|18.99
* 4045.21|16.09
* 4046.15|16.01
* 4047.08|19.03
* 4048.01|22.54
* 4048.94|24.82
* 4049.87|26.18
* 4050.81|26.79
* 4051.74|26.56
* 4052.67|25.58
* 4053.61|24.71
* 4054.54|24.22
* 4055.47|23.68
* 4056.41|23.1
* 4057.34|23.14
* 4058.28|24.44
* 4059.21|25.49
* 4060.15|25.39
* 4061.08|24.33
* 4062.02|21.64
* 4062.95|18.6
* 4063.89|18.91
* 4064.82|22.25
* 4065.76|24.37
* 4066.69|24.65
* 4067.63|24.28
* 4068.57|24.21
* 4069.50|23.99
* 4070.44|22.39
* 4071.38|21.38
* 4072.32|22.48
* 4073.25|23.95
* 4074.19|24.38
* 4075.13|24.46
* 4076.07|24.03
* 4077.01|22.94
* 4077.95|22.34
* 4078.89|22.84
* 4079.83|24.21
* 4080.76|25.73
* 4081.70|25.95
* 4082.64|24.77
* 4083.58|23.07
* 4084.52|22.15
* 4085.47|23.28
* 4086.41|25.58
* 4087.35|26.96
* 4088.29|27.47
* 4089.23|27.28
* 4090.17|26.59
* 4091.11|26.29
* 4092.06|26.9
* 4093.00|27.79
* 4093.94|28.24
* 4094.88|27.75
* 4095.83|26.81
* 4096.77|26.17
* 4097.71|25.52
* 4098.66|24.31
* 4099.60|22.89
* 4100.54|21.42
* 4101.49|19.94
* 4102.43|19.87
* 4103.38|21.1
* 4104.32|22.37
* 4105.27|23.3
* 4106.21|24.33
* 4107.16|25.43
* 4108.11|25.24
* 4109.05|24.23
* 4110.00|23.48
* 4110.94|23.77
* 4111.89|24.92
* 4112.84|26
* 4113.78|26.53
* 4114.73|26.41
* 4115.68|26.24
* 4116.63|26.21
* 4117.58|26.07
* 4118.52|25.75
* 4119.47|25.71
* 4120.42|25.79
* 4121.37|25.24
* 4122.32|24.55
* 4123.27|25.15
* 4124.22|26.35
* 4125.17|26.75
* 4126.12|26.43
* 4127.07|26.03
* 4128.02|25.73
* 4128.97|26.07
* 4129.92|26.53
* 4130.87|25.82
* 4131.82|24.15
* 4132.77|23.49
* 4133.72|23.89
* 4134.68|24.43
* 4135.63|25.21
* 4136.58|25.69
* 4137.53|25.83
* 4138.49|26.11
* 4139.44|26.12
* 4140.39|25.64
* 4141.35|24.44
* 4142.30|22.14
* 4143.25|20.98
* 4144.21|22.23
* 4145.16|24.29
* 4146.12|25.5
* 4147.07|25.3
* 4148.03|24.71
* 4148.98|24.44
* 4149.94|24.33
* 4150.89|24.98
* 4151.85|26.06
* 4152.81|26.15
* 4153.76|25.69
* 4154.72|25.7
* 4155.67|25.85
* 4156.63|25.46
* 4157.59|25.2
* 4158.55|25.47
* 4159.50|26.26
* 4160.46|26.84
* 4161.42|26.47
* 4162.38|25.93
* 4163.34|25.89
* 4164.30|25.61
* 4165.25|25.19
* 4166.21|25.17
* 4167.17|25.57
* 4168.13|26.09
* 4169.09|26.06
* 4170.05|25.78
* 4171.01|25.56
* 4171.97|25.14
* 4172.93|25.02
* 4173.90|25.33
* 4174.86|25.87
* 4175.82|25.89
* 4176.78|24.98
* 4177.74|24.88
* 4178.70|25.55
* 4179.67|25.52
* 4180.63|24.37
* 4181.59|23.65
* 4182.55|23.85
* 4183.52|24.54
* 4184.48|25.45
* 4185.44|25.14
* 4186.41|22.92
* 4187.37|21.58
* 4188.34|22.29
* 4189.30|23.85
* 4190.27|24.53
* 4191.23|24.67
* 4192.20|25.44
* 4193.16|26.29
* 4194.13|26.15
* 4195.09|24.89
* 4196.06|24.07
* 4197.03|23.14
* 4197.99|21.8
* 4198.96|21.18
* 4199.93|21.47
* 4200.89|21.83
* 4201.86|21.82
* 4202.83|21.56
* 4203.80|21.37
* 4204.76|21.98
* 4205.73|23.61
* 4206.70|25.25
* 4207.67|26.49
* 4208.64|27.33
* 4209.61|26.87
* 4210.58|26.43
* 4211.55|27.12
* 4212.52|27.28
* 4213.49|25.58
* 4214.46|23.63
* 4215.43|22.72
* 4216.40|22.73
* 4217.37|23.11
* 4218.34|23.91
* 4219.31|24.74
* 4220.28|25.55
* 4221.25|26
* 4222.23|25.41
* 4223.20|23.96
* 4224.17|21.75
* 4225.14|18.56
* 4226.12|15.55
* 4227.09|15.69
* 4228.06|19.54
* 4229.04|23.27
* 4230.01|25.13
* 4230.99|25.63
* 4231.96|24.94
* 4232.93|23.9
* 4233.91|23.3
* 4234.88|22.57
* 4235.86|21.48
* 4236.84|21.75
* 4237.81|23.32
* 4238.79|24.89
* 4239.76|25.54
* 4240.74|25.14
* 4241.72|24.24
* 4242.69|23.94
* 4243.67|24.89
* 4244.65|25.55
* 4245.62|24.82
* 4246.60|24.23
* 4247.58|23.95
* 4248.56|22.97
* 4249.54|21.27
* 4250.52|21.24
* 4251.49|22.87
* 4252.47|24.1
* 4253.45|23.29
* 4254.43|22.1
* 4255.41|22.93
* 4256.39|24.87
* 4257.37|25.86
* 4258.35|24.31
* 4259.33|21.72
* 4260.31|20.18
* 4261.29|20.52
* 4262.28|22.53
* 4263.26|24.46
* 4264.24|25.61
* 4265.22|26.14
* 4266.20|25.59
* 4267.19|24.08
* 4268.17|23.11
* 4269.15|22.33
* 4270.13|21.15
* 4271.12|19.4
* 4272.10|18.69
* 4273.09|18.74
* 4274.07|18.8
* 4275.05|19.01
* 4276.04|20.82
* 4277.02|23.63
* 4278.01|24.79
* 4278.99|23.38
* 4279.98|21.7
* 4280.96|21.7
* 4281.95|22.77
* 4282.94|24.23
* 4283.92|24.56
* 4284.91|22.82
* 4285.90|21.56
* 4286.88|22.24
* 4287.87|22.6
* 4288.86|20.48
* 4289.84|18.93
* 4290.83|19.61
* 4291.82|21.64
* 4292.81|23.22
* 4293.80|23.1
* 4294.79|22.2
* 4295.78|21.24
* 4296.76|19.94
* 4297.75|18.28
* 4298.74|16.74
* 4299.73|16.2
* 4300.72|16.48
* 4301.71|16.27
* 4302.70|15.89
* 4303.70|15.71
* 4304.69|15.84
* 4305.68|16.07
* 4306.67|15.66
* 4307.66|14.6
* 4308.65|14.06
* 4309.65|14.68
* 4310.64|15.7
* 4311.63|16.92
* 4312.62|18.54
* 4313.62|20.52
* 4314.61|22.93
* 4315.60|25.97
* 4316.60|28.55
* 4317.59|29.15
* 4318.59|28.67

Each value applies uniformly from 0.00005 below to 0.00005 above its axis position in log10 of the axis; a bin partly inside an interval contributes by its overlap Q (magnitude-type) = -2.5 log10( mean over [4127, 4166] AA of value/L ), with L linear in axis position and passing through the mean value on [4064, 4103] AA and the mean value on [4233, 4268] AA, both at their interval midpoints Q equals -0.05 mag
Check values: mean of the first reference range 24.4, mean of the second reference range 23.6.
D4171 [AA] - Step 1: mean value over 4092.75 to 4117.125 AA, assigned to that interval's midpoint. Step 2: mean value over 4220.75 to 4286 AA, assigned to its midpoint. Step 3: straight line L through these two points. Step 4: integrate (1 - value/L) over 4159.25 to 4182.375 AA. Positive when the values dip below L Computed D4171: -1.6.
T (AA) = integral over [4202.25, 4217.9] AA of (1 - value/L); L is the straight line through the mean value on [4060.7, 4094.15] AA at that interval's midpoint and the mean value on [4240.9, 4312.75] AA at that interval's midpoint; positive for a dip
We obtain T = -1.7 AA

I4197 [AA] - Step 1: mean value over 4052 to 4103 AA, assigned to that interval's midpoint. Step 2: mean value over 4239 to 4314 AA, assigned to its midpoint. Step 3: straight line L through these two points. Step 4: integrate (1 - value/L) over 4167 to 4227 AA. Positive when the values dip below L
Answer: -4.6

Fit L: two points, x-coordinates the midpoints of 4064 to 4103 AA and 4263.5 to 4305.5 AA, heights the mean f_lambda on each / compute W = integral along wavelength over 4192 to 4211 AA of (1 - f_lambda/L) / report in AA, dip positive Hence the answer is -1.3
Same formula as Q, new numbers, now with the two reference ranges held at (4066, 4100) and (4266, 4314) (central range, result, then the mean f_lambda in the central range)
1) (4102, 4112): 0.04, 23.4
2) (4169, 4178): -0.12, 25.4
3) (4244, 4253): -0.13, 23.5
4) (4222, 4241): -0.06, 22.5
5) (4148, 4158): -0.10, 25.4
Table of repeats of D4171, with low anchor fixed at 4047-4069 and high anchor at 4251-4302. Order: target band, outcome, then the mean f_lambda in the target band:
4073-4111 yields -1.69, 24.5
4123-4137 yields -1.40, 25.5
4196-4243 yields -2.29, 23.4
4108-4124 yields -1.46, 25.4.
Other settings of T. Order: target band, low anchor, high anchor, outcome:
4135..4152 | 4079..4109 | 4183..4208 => -0.32 AA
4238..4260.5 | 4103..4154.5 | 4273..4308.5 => -2.59 AA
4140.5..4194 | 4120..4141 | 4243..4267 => -0.08 AA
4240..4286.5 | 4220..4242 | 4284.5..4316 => -4.17 AA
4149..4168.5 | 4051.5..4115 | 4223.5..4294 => -1.78 AA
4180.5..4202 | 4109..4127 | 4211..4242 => 0.34 AA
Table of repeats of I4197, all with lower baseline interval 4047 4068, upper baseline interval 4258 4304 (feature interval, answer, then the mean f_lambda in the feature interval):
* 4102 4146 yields -3.5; 24.8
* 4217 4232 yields -0.5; 22.6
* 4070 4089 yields -0.4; 24.1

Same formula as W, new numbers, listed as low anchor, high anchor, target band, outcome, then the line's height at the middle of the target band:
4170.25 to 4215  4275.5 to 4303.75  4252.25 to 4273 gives -1.0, 21.8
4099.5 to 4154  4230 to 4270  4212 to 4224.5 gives -0.2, 23.9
